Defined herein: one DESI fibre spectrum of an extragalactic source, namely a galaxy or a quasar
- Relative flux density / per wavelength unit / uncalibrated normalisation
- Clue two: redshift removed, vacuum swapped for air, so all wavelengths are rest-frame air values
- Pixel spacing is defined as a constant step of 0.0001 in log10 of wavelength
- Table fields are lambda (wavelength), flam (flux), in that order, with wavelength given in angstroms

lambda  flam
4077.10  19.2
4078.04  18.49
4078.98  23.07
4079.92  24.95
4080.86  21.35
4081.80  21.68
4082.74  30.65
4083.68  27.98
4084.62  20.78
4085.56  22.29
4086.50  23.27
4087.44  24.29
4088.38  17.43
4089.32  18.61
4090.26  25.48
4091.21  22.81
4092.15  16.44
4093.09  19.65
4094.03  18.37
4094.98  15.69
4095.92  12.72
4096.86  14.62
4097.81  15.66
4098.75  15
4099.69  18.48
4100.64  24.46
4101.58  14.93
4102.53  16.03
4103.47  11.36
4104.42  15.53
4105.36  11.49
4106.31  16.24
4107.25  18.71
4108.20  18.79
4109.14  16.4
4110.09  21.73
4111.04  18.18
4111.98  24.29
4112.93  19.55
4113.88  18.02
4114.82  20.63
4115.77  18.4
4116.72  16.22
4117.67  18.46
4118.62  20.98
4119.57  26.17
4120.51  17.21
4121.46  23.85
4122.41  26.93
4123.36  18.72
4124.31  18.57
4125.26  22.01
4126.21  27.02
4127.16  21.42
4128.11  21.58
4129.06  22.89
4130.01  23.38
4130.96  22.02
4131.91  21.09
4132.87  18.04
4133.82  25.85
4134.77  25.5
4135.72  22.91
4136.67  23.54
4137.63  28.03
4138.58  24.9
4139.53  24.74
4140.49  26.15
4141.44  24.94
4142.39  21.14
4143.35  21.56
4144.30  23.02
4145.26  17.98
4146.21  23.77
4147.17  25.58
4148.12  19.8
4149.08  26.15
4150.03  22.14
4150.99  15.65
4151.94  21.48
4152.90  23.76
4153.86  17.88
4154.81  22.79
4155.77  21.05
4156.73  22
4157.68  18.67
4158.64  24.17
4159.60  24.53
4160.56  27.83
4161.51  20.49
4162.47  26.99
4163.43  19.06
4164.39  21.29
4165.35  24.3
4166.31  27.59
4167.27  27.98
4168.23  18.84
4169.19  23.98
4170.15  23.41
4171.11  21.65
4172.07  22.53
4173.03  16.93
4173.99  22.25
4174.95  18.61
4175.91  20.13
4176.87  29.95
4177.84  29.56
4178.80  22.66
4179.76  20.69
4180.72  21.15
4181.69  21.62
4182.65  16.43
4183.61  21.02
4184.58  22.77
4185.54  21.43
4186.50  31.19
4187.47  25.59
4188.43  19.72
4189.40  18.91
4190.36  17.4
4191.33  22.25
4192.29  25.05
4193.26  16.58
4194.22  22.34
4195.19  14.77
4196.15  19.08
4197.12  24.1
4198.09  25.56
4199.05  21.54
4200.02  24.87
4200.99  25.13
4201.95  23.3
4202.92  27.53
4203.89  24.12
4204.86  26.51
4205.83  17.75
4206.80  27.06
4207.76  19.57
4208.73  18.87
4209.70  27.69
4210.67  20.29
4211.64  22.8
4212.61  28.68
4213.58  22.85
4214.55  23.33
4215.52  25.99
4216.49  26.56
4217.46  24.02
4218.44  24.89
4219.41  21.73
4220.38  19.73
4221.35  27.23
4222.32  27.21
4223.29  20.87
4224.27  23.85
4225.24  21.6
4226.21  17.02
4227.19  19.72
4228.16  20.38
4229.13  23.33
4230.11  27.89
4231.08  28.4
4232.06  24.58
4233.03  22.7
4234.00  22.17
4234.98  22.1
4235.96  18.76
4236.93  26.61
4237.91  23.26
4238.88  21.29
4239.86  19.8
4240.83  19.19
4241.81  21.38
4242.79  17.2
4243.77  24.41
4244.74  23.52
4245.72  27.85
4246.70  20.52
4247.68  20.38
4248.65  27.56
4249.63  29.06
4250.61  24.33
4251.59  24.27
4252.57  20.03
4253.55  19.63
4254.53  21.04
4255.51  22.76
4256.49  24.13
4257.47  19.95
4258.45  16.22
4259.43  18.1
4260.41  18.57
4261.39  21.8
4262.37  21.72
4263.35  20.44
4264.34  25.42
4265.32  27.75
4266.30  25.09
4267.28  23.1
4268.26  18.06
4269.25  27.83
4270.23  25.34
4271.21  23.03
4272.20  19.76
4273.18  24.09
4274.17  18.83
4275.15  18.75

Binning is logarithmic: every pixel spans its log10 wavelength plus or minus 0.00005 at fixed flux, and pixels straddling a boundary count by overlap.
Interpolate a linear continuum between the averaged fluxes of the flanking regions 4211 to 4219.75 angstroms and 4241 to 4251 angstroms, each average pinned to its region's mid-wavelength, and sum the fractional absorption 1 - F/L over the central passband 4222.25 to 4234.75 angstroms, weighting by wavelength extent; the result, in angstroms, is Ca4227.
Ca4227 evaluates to 0.6 angstroms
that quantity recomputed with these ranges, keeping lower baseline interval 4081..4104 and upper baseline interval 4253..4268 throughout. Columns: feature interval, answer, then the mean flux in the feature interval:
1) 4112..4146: -3.63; 22.1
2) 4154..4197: -3.36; 22.2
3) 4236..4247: -0.38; 22.2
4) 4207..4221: -1.59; 23.5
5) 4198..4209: -1.35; 23.5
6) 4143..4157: -0.95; 21.6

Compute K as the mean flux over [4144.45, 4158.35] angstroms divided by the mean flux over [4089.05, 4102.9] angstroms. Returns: 1.2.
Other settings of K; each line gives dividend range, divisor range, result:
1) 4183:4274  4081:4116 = 1.19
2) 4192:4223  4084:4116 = 1.26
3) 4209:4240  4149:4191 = 1.05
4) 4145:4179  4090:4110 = 1.32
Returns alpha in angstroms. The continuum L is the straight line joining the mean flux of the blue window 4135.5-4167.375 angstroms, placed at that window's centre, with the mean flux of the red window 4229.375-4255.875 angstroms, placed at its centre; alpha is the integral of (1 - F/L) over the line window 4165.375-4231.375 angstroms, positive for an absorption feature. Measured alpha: 0.3 angstroms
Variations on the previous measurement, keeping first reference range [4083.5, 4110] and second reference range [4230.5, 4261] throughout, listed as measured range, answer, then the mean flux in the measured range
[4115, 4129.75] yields -1.9 angstroms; 21.4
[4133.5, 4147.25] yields -3.2 angstroms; 23.9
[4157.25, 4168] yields -2.0 angstroms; 23.8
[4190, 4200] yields -0.1 angstroms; 21.1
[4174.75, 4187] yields -1.4 angstroms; 23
